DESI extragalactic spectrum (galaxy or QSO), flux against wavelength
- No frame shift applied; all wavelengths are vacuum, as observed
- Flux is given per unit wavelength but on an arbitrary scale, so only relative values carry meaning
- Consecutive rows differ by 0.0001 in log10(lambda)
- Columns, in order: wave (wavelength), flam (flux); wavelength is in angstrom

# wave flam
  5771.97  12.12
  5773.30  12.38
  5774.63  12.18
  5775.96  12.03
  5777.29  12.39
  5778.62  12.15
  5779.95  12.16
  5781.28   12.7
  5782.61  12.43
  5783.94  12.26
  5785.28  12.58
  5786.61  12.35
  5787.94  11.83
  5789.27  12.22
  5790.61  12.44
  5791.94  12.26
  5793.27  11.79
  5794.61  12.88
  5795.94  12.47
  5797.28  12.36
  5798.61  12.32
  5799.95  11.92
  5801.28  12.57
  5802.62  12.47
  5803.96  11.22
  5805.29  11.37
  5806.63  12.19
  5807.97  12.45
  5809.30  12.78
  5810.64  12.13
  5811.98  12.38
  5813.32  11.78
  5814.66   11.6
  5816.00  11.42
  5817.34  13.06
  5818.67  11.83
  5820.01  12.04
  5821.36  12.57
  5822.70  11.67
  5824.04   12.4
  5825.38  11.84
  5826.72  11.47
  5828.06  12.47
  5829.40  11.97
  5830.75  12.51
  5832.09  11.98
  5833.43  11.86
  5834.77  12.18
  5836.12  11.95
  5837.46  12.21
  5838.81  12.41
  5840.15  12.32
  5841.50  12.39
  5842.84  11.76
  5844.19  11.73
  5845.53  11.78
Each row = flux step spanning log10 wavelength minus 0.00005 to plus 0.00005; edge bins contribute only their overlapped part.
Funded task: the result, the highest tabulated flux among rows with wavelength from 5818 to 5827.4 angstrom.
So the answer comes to 12.57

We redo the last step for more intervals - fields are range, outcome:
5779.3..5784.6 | 12.7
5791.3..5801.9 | 12.88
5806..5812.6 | 12.78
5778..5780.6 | 12.16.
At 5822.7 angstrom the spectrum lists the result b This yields 11.67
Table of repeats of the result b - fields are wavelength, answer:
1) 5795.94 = 12.47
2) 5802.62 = 12.47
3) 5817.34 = 13.06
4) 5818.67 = 11.83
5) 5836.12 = 11.95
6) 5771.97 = 12.12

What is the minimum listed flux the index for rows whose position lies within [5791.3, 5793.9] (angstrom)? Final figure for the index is 11.79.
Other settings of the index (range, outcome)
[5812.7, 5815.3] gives 11.6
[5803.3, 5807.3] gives 11.22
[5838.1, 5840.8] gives 12.32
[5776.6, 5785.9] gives 12.15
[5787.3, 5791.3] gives 11.83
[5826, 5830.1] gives 11.47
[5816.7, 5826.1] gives 11.67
